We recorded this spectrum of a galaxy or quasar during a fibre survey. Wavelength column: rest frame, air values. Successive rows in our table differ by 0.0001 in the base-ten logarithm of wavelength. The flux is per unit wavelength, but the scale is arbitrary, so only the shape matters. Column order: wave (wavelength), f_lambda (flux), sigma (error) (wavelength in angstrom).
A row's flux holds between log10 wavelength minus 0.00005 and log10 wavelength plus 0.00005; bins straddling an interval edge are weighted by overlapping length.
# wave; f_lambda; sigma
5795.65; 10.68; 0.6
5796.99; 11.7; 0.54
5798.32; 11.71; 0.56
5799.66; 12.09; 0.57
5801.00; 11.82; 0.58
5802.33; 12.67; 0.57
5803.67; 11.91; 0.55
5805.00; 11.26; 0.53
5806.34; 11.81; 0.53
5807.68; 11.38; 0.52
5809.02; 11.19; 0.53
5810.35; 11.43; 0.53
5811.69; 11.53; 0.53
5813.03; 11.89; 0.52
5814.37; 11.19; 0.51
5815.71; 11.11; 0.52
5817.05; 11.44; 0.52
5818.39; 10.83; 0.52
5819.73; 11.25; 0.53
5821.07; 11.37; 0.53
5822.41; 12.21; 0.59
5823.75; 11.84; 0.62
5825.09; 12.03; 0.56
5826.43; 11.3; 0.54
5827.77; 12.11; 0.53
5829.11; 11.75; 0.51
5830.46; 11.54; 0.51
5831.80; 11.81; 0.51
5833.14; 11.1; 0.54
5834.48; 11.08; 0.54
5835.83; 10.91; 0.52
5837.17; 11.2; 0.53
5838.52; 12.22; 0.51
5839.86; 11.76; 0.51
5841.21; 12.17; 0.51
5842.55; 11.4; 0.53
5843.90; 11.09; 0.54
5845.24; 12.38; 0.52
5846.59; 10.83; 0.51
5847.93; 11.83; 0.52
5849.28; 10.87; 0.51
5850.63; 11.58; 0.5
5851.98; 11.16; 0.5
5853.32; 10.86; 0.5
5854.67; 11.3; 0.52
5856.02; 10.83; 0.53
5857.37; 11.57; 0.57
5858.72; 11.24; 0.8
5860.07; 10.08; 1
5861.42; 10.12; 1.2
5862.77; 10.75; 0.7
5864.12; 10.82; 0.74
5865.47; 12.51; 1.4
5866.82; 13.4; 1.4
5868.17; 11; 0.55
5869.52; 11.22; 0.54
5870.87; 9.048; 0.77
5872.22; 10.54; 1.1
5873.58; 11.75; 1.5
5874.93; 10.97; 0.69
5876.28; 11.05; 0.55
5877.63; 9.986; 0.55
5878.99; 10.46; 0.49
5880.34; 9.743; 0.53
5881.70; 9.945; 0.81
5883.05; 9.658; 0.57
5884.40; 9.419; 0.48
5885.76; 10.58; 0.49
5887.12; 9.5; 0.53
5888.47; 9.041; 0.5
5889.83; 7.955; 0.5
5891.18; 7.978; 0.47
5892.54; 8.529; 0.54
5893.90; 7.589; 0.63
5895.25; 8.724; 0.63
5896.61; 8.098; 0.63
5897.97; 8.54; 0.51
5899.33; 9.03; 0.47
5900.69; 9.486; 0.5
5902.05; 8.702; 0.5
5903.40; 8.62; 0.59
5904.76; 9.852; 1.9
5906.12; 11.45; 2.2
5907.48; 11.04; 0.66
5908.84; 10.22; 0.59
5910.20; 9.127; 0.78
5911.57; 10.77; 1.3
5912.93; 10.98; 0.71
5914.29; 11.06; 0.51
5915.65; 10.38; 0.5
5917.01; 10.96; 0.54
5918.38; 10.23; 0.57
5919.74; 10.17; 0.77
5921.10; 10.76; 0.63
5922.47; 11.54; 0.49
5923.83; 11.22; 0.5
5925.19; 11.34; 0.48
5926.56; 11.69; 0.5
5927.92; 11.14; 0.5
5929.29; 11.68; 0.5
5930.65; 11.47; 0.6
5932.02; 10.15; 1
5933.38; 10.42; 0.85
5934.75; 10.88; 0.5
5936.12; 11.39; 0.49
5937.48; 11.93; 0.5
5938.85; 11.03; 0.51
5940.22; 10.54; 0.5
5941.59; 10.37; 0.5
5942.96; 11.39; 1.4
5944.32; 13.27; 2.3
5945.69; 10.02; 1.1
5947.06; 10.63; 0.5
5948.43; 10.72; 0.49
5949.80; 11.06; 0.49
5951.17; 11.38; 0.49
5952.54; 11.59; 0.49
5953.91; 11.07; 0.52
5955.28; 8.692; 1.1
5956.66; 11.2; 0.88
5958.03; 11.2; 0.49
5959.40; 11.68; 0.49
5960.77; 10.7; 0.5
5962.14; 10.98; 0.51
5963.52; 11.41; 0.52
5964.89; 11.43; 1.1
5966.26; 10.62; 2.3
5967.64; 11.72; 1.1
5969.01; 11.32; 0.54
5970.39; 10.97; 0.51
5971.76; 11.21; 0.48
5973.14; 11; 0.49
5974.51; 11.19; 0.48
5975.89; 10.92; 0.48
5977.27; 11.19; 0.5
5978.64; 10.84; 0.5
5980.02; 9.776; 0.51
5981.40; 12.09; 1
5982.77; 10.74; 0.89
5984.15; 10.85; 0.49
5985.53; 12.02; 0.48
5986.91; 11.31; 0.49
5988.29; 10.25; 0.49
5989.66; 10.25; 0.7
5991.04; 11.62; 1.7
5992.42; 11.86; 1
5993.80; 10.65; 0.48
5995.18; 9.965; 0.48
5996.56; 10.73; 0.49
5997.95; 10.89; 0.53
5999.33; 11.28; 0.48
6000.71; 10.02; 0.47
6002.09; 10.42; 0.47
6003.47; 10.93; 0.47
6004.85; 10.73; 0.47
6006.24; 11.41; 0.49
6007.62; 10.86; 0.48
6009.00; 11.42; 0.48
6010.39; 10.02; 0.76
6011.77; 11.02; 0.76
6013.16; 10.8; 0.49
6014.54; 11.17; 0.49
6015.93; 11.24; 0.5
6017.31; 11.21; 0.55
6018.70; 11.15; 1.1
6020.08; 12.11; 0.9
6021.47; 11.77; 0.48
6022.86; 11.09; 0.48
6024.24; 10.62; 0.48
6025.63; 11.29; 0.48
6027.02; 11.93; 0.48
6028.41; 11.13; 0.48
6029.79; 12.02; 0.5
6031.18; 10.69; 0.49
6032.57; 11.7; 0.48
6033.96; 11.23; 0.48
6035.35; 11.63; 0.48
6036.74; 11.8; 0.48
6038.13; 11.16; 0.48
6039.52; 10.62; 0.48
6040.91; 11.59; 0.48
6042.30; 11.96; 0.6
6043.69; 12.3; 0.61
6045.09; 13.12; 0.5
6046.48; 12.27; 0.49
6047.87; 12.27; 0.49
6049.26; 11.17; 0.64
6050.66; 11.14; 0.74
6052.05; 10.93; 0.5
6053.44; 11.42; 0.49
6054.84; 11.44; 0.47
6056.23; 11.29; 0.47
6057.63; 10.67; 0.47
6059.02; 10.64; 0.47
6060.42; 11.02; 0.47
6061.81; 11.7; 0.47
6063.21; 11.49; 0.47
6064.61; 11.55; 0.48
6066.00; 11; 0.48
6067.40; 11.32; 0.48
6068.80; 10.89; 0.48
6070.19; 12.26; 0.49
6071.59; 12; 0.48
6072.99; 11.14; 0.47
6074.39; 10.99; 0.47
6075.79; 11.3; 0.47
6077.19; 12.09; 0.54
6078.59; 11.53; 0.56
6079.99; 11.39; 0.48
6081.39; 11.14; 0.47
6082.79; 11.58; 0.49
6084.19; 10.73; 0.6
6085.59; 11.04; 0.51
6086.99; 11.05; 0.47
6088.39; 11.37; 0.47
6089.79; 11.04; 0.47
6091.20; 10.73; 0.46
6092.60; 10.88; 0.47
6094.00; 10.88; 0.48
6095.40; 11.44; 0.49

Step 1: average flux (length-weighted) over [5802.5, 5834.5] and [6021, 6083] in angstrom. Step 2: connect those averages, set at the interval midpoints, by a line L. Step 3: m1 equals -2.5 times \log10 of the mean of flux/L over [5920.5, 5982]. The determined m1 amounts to 0.04 mag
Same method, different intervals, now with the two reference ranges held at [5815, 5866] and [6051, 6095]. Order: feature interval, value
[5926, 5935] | 0.02 mag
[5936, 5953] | 0.01 mag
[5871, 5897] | 0.19 mag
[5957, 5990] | 0.02 mag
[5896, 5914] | 0.17 mag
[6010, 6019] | 0.03 mag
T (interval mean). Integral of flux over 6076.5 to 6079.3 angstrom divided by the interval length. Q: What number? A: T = 11.8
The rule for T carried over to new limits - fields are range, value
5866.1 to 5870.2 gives 11.9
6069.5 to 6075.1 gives 11.6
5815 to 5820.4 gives 11.2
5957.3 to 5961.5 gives 11.2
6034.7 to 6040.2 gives 11.3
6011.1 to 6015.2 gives 11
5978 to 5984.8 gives 10.9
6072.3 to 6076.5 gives 11.1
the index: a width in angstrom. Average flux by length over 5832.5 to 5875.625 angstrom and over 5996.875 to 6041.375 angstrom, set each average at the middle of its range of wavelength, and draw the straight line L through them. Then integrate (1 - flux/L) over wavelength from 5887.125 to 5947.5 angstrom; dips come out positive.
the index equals 5.1 angstrom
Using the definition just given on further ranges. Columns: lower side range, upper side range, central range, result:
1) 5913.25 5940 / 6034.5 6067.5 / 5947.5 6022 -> 1.5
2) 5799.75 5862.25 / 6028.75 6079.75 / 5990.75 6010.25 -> 1.0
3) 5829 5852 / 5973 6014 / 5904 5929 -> 0.9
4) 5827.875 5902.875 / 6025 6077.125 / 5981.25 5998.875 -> 0.3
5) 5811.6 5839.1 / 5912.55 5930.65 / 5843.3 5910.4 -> 6.0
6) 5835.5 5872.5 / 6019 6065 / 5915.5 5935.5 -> 0.7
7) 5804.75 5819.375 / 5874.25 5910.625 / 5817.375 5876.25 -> -4.5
